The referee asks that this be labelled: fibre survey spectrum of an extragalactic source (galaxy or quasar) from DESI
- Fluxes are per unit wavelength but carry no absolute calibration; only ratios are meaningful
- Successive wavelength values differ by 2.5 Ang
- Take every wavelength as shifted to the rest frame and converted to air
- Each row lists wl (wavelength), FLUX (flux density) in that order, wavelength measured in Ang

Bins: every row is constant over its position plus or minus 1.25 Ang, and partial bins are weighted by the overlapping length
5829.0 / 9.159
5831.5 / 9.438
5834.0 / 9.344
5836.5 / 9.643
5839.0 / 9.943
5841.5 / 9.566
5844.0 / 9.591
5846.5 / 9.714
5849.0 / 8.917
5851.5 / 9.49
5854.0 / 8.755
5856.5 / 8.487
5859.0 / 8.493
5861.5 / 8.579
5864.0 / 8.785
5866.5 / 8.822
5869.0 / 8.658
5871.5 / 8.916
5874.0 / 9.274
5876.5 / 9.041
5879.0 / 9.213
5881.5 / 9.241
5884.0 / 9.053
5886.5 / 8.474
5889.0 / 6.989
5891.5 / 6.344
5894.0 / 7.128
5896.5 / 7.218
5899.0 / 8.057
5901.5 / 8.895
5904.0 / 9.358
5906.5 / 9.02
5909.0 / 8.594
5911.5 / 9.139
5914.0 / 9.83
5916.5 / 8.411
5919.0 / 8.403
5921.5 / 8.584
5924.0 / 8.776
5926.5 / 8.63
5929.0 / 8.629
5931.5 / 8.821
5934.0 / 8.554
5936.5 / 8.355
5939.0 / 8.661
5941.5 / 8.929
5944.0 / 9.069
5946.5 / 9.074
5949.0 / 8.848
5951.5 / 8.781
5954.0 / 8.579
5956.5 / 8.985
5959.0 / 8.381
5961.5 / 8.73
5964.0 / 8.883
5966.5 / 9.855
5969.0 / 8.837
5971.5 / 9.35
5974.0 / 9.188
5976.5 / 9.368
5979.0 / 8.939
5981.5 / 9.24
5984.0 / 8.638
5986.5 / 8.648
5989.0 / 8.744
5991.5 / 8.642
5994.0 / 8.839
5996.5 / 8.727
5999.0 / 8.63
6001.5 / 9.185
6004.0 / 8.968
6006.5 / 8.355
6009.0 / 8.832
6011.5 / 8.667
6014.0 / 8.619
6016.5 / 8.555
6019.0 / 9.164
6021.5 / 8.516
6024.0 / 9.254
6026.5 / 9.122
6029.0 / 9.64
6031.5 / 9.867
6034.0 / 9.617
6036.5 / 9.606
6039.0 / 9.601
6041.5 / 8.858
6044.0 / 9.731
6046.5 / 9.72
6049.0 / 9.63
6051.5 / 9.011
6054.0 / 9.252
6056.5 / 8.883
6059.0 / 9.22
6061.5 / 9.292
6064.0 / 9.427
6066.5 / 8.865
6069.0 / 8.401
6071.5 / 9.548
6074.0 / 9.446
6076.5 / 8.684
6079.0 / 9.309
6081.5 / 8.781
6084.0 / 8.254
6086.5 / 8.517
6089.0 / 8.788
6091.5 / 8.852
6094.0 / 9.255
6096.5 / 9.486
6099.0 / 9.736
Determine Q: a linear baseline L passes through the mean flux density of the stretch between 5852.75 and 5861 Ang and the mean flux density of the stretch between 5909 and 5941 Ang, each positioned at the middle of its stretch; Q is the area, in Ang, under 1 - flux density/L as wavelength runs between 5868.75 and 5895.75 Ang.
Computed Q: 0.8 Ang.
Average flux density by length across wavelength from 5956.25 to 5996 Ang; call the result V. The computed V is 8.95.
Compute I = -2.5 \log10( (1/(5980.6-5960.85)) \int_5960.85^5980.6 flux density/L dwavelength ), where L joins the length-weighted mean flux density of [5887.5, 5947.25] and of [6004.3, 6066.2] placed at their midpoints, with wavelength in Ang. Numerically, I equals -0.04 mag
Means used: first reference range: 8.47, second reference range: 9.18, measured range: 9.16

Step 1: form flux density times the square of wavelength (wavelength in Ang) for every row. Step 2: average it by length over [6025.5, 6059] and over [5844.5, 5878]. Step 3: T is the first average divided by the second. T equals 1.12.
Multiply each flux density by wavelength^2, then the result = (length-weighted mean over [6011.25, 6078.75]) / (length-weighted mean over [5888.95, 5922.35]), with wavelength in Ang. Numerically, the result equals 1.2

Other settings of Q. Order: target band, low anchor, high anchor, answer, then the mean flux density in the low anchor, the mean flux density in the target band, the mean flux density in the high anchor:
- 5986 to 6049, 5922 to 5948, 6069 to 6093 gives -1.68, 8.75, 9.06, 8.89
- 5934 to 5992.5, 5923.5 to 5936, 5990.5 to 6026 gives -1.21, 8.66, 8.89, 8.79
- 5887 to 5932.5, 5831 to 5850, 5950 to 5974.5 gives 4.04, 9.53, 8.38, 8.95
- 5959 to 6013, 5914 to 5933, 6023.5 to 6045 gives 1.36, 8.69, 8.9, 9.48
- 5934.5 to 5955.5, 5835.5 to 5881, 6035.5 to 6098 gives 0.78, 9.1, 8.78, 9.14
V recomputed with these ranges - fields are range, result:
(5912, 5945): 8.75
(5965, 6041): 9.04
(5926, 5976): 8.87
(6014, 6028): 8.91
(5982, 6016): 8.74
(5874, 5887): 9.06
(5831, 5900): 8.75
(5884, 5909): 8.03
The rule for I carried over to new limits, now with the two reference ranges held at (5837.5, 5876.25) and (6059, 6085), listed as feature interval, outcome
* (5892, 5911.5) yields 0.095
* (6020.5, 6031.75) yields -0.026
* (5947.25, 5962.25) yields 0.039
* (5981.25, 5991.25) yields 0.034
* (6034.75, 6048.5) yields -0.057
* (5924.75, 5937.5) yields 0.054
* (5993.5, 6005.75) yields 0.022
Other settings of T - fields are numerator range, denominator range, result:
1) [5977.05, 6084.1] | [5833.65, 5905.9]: 1.09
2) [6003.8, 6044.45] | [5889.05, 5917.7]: 1.14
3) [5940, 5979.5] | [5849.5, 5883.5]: 1.04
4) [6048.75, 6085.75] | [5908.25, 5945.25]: 1.08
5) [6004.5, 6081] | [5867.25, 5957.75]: 1.11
